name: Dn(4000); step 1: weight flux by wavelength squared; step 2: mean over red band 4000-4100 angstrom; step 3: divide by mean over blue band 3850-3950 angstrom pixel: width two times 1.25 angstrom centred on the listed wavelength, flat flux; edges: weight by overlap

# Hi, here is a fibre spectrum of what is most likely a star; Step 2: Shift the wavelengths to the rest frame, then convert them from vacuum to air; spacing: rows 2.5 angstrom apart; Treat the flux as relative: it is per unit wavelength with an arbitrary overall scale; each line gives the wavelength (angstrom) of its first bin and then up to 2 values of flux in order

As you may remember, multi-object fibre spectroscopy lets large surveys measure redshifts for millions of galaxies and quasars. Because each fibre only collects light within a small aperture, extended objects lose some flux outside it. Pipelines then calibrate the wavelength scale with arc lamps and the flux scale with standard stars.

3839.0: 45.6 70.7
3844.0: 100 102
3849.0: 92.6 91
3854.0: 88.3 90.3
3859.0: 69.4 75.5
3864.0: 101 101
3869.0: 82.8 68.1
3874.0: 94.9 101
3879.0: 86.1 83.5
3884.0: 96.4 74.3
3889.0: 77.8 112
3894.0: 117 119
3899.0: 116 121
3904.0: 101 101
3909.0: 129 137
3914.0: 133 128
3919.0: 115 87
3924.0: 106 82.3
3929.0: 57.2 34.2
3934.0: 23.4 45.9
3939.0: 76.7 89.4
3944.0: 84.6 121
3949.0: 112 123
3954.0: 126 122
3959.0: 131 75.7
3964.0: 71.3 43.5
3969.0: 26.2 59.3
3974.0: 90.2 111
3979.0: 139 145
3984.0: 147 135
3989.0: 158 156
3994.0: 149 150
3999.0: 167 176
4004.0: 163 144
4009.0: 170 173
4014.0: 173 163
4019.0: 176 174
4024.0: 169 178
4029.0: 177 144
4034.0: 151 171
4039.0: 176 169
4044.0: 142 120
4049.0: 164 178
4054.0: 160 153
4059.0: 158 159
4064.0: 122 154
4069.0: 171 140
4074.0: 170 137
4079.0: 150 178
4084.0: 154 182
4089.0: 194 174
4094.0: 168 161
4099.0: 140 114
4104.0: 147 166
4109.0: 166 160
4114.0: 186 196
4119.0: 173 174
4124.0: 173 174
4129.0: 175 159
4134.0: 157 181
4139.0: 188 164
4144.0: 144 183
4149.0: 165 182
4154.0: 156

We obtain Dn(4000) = 1.9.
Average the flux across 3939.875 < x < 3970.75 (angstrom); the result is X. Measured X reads 93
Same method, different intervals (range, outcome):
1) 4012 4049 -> 163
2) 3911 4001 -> 105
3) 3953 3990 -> 105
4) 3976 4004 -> 150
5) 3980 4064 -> 160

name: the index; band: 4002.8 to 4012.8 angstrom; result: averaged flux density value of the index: 163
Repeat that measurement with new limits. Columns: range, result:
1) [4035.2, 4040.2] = 173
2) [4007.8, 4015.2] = 172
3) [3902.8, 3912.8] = 117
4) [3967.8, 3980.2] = 85.2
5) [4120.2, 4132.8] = 171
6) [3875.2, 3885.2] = 91.7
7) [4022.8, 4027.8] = 174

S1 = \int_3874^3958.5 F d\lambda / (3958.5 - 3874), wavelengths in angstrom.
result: 98.4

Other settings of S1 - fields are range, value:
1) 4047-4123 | 161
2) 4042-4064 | 153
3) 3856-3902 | 93.7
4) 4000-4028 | 169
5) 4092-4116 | 158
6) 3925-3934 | 54.4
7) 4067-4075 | 159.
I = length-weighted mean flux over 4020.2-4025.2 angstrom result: 172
